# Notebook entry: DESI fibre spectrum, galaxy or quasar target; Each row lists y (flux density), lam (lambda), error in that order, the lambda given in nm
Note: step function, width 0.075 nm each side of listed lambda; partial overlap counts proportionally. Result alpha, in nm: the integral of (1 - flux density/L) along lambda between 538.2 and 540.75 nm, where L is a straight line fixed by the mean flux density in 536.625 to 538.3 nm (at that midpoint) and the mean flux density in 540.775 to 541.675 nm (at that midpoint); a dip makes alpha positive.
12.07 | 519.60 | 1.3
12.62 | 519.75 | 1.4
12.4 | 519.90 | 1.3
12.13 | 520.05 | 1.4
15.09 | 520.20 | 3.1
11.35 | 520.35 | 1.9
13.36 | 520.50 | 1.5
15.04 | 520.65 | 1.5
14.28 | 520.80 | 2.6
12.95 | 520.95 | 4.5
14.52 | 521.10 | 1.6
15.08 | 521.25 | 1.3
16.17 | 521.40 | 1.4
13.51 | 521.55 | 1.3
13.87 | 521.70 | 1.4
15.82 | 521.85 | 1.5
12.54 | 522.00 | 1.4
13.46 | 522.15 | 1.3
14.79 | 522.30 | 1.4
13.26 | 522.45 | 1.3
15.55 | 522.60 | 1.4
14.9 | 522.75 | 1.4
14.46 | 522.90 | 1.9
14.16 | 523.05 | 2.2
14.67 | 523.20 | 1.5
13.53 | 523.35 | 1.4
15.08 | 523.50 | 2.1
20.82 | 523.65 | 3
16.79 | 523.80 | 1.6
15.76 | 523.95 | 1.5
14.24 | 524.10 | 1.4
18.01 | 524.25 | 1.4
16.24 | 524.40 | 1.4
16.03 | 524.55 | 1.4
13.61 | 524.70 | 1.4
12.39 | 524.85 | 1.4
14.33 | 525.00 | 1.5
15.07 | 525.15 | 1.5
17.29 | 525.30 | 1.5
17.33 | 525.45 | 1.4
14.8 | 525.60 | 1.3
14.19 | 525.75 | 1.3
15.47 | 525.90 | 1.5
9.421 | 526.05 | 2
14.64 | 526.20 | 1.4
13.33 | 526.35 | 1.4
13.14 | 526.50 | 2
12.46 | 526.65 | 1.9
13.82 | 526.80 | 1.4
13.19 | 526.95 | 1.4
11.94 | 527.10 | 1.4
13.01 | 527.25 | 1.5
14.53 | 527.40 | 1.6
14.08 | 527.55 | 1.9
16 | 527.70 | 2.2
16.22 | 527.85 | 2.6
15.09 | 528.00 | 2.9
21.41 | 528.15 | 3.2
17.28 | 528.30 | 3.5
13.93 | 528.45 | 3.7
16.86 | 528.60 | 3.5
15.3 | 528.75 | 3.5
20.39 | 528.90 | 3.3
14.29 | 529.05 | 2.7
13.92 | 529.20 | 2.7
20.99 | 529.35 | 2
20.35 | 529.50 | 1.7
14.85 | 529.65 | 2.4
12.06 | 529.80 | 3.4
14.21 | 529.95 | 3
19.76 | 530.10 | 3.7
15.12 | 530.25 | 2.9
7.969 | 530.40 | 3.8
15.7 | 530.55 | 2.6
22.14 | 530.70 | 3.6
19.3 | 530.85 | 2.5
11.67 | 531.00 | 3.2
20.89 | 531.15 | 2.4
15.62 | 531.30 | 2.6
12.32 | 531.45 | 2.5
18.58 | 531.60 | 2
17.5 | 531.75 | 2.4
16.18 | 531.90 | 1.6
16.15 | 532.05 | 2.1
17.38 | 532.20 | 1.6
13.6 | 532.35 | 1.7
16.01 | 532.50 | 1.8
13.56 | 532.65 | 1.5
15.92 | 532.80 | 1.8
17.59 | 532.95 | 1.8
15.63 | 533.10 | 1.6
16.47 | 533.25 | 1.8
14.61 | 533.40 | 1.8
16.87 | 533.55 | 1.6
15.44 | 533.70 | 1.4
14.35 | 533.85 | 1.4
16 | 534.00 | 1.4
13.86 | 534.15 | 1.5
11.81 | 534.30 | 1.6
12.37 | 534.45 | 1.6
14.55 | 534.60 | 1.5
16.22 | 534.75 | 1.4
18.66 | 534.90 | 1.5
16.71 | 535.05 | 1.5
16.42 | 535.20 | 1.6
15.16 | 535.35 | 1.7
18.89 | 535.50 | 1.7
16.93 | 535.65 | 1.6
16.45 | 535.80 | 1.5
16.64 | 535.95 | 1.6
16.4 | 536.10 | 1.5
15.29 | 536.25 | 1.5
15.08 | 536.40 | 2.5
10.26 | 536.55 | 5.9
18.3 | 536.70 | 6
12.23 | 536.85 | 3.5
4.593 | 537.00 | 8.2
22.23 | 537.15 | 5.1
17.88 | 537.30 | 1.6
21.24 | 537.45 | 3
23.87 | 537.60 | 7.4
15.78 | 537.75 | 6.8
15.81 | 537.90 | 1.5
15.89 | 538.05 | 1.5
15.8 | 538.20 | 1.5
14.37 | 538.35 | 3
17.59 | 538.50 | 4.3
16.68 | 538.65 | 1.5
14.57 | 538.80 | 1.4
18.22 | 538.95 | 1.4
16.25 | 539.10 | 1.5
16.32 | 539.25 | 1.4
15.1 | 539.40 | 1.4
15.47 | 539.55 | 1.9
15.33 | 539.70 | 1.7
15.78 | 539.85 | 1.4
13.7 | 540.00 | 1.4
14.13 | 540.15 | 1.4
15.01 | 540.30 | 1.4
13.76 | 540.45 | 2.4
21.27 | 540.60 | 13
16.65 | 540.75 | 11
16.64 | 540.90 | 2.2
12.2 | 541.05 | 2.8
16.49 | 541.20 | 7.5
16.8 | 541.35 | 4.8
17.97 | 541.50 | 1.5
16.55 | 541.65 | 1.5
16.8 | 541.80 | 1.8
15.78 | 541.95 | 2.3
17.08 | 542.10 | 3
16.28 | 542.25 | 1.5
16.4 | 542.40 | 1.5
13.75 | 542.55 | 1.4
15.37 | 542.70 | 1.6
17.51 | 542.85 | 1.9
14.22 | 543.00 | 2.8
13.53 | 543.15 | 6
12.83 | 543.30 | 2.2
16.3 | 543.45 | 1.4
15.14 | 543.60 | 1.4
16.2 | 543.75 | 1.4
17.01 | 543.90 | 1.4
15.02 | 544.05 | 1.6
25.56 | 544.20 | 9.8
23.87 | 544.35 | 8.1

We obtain 0.08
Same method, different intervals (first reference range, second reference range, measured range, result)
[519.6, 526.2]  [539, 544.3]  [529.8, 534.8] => -0.09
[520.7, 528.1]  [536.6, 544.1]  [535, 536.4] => -0.08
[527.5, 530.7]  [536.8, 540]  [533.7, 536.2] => 0.08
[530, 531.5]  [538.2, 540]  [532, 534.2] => 0.06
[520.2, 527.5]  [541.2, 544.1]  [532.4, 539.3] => -0.25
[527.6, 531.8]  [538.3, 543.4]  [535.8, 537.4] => 0.10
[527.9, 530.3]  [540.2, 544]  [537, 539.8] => -0.12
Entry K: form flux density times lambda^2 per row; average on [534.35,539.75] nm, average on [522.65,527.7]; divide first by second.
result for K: 1.15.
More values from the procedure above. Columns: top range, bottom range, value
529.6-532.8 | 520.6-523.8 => 1.11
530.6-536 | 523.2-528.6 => 1.10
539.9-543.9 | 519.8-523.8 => 1.18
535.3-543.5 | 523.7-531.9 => 1.08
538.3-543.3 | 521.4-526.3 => 1.13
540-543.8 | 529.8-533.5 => 1.03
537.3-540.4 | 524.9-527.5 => 1.23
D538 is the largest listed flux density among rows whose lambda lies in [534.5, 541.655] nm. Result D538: 23.87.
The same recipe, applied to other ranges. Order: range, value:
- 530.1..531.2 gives 22.14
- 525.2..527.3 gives 17.33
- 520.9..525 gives 20.82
